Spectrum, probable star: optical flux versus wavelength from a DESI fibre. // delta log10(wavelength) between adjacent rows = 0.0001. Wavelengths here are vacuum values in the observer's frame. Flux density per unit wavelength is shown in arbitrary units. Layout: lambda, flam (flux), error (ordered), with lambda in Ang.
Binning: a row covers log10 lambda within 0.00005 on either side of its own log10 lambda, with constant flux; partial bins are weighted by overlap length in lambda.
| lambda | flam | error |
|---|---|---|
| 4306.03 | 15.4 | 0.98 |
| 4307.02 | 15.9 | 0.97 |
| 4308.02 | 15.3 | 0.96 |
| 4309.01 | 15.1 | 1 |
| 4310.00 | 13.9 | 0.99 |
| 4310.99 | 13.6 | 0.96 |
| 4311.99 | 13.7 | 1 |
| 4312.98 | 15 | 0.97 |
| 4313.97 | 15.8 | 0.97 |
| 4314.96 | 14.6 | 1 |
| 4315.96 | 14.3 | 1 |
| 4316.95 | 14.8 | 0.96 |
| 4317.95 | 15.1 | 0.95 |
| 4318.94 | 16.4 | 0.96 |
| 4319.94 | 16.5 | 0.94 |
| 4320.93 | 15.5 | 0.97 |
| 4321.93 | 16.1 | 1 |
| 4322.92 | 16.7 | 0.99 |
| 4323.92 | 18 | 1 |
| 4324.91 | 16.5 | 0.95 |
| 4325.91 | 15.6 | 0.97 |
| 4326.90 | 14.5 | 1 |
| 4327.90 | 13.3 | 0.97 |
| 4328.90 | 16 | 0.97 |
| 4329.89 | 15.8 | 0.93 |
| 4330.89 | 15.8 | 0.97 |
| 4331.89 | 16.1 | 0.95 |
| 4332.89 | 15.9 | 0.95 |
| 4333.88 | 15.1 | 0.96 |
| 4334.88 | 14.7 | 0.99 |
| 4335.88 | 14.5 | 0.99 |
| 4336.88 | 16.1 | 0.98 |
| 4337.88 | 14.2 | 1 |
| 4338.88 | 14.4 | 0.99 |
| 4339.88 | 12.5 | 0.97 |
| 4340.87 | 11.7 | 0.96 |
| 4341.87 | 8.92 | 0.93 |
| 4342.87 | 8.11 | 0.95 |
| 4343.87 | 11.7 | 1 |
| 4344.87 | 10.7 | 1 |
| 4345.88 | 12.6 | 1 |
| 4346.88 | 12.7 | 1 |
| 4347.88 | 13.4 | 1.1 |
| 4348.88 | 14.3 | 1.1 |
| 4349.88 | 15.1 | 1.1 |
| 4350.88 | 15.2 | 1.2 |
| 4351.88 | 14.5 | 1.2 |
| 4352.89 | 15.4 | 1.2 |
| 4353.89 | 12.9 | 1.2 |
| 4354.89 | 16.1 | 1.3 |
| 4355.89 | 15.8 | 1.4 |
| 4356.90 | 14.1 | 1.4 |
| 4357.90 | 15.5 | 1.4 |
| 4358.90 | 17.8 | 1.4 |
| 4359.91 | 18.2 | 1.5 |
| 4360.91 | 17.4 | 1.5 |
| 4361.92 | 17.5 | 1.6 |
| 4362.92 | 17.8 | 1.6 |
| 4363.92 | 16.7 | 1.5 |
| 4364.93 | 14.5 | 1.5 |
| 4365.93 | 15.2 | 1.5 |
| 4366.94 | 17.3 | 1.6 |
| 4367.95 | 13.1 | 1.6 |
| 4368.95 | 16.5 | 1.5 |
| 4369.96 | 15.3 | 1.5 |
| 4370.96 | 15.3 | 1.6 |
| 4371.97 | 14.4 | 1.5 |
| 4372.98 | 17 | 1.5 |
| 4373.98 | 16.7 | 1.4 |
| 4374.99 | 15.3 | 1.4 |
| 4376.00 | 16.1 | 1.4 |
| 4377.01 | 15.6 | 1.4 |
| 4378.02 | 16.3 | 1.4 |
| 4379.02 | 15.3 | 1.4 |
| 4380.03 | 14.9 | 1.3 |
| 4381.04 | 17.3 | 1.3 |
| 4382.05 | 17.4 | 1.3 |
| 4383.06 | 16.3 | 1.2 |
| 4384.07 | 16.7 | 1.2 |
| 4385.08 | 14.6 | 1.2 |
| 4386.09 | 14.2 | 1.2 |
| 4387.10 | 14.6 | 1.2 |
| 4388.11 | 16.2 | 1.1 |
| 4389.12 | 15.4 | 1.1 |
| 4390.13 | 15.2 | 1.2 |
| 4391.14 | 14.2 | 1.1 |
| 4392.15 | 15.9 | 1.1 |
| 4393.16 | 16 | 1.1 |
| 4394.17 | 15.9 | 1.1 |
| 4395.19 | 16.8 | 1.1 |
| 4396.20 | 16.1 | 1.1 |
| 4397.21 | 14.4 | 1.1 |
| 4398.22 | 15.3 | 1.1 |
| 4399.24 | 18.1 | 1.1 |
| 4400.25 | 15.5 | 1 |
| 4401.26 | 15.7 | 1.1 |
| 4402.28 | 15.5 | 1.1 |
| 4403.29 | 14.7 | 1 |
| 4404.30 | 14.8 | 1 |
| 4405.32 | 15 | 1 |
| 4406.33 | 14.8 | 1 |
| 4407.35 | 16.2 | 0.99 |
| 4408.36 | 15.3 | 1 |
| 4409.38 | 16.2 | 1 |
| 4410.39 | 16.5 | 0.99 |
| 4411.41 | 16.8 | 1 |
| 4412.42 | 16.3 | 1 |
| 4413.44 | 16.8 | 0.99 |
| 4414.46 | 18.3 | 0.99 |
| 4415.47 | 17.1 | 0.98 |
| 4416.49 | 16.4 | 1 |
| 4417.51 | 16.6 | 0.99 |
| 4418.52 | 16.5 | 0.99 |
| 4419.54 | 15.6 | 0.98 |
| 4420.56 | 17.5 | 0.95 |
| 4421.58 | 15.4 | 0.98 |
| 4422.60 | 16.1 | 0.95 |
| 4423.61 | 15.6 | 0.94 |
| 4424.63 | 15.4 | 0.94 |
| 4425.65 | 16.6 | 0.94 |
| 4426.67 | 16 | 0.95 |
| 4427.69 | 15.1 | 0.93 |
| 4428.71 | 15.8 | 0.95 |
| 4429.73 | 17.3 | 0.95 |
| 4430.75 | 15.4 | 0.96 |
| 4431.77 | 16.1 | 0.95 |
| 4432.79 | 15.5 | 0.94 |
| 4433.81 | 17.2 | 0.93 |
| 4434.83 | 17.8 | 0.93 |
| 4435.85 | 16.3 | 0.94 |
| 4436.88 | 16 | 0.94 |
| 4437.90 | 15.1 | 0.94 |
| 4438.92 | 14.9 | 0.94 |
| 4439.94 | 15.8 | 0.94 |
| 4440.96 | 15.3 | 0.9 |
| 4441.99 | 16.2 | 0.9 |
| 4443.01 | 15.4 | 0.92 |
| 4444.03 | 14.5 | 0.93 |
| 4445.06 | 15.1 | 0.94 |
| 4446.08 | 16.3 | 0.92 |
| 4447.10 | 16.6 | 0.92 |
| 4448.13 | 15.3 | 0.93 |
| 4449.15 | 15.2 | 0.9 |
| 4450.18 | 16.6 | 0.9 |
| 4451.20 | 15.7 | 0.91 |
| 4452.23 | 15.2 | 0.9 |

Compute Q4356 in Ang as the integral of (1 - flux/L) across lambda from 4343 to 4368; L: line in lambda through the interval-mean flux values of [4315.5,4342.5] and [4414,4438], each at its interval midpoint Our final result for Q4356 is 0.6 Ang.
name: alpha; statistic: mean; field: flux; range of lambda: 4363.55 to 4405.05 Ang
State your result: 15.7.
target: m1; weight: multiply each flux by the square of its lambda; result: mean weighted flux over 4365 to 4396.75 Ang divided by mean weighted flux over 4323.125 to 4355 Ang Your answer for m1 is 1.1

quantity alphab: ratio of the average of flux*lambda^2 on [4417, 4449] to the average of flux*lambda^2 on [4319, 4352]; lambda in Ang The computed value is 1.2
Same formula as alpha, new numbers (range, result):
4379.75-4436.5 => 16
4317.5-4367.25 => 14.9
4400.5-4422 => 16.1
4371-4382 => 15.9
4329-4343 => 14.1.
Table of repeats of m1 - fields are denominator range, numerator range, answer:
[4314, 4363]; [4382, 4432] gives 1.11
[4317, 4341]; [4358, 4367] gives 1.12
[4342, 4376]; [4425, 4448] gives 1.10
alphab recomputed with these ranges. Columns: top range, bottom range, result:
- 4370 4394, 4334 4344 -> 1.25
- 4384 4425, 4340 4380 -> 1.09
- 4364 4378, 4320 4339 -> 1.02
